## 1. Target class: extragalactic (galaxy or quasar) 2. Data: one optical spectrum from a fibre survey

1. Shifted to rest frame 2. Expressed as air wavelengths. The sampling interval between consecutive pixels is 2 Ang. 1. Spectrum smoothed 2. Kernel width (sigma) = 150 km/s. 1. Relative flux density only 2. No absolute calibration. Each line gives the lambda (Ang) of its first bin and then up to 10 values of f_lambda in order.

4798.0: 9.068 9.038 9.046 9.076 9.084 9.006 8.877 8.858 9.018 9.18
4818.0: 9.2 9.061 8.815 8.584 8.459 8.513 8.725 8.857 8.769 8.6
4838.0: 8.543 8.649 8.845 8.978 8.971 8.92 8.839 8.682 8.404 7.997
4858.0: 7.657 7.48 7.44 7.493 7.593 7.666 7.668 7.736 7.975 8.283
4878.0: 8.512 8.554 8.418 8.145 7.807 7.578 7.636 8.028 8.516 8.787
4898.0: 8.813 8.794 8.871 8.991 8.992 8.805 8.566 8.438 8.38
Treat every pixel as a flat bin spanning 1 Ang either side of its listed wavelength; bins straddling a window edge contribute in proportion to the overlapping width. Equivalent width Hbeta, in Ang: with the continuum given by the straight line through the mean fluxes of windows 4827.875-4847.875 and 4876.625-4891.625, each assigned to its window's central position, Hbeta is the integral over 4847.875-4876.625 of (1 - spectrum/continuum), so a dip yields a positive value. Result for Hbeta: 1.56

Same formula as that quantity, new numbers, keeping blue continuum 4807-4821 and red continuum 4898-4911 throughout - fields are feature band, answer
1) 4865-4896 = 2.98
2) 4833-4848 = 0.33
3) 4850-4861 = 1.01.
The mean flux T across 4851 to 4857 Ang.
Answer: 8.36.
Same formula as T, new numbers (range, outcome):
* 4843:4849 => 8.96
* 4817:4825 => 8.91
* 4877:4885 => 8.41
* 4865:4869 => 7.63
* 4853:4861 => 7.88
